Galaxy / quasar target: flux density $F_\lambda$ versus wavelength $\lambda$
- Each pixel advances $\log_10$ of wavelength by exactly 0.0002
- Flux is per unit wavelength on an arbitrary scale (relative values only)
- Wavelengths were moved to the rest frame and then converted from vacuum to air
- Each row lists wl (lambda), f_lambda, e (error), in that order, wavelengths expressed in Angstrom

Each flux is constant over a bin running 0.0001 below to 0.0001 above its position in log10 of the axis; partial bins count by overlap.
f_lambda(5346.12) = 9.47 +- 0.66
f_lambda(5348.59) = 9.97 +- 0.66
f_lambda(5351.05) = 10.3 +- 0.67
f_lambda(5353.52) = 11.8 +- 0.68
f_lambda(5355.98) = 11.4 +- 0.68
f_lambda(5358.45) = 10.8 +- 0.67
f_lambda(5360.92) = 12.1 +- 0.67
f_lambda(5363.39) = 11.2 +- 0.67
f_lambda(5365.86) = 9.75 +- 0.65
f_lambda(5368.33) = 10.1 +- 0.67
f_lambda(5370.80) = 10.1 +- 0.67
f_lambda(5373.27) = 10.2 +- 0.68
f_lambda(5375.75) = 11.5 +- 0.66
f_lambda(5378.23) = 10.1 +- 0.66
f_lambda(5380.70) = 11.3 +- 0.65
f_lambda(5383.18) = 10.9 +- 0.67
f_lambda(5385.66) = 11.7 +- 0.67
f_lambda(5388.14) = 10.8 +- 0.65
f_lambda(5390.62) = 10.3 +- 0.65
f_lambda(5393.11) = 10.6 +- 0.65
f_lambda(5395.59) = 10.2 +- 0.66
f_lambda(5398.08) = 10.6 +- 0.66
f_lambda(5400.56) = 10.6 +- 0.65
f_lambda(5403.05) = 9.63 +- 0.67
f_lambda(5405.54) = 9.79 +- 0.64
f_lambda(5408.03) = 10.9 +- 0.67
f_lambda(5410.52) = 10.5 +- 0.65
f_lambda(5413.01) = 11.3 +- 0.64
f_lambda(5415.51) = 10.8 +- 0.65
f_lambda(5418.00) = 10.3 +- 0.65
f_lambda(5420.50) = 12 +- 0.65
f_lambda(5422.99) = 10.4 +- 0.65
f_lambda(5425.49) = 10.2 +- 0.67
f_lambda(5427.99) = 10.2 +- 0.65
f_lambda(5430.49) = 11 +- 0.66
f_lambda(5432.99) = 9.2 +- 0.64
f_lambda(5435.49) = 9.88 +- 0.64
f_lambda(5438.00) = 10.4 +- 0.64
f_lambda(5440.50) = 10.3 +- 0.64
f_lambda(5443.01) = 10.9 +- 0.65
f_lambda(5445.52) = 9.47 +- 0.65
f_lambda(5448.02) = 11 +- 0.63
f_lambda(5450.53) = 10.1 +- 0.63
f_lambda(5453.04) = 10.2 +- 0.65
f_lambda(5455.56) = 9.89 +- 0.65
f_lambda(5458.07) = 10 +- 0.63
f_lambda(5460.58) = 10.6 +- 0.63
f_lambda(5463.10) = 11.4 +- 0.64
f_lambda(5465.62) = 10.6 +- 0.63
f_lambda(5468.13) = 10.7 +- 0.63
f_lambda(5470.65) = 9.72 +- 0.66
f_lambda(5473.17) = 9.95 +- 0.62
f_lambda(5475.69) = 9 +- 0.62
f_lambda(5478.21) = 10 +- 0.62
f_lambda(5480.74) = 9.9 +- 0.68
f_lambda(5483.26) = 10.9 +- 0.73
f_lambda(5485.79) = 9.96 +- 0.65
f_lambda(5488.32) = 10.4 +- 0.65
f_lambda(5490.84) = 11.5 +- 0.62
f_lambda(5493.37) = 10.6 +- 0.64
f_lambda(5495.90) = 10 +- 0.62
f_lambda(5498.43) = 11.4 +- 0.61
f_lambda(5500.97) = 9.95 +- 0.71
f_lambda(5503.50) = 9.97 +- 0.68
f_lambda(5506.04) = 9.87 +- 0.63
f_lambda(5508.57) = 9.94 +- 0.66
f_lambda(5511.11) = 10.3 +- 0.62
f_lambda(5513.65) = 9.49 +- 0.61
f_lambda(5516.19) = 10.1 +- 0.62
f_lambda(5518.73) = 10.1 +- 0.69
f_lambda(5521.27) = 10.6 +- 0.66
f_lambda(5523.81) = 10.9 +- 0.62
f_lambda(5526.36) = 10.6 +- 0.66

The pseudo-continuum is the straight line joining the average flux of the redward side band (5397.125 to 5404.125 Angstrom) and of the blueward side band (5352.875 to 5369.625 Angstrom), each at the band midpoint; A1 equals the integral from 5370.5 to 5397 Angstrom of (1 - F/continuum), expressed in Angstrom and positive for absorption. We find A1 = -0.3 Angstrom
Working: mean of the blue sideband 11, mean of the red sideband 10.3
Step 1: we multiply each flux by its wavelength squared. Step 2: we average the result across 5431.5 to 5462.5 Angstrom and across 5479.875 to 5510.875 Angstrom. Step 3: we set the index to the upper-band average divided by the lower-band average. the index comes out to 1.04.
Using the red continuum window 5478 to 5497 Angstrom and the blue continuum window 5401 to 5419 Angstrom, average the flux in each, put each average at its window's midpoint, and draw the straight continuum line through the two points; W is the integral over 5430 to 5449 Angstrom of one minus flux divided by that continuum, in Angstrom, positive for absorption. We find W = 0.4 Angstrom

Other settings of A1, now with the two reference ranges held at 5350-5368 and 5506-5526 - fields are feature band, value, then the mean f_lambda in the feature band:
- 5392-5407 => 0.8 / 10.2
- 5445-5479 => 0.9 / 10.2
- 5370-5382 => 0.3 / 10.7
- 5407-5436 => 0.3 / 10.6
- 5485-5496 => -0.2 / 10.6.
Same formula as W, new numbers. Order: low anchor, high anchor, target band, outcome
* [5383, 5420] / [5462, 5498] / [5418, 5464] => 0.4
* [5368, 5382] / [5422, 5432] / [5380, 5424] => -0.8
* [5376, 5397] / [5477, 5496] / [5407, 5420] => -0.2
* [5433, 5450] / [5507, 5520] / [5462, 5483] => -0.1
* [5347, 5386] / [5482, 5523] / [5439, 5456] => 0.4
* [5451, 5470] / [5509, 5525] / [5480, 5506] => -0.3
